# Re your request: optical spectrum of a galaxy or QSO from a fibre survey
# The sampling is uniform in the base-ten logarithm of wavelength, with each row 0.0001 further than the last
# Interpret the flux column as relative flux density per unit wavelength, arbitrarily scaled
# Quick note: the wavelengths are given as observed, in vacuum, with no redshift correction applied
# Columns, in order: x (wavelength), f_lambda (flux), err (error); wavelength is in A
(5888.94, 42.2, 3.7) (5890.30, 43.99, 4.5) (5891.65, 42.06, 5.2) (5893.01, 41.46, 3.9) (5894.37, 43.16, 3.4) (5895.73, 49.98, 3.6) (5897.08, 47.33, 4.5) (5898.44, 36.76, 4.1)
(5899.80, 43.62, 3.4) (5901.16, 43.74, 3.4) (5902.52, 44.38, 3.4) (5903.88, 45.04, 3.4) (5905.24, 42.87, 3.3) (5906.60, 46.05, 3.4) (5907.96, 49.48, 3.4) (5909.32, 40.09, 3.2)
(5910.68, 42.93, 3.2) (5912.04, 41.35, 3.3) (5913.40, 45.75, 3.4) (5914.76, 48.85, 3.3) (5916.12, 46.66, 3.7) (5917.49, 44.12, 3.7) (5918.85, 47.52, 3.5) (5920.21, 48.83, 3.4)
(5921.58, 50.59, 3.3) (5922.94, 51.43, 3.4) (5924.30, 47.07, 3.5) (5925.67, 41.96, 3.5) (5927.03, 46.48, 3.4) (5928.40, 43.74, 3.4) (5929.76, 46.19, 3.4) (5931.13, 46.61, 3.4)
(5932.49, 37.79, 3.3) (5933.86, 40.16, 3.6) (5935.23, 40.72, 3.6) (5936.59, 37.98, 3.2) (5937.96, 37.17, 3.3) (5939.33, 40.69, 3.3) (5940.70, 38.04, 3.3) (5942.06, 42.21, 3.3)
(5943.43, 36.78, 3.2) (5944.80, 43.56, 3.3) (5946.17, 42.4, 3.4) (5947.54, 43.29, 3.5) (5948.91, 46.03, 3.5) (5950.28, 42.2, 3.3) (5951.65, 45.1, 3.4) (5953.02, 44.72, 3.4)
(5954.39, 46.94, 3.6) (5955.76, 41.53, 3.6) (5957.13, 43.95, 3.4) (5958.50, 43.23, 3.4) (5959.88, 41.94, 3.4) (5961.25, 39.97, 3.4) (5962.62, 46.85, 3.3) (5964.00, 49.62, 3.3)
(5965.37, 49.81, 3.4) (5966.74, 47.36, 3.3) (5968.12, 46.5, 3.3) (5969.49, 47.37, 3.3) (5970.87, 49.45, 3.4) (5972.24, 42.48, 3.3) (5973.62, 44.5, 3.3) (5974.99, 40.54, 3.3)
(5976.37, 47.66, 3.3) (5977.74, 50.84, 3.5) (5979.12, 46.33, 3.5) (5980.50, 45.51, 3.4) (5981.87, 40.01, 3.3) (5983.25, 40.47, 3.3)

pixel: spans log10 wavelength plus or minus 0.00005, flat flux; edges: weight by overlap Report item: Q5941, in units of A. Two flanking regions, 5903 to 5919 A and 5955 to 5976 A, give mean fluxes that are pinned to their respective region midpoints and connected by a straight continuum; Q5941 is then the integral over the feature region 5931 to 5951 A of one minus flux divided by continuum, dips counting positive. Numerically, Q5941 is 1.8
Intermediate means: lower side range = 45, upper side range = 45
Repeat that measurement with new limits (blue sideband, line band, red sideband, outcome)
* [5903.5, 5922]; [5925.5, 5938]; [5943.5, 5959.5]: 0.7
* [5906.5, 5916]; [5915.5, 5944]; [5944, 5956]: 0.7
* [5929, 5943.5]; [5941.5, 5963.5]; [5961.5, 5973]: 0.4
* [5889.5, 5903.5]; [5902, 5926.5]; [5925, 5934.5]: -1.3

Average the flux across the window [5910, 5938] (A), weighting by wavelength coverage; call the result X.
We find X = 44.6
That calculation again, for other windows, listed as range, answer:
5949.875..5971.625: 45.4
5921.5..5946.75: 42.5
